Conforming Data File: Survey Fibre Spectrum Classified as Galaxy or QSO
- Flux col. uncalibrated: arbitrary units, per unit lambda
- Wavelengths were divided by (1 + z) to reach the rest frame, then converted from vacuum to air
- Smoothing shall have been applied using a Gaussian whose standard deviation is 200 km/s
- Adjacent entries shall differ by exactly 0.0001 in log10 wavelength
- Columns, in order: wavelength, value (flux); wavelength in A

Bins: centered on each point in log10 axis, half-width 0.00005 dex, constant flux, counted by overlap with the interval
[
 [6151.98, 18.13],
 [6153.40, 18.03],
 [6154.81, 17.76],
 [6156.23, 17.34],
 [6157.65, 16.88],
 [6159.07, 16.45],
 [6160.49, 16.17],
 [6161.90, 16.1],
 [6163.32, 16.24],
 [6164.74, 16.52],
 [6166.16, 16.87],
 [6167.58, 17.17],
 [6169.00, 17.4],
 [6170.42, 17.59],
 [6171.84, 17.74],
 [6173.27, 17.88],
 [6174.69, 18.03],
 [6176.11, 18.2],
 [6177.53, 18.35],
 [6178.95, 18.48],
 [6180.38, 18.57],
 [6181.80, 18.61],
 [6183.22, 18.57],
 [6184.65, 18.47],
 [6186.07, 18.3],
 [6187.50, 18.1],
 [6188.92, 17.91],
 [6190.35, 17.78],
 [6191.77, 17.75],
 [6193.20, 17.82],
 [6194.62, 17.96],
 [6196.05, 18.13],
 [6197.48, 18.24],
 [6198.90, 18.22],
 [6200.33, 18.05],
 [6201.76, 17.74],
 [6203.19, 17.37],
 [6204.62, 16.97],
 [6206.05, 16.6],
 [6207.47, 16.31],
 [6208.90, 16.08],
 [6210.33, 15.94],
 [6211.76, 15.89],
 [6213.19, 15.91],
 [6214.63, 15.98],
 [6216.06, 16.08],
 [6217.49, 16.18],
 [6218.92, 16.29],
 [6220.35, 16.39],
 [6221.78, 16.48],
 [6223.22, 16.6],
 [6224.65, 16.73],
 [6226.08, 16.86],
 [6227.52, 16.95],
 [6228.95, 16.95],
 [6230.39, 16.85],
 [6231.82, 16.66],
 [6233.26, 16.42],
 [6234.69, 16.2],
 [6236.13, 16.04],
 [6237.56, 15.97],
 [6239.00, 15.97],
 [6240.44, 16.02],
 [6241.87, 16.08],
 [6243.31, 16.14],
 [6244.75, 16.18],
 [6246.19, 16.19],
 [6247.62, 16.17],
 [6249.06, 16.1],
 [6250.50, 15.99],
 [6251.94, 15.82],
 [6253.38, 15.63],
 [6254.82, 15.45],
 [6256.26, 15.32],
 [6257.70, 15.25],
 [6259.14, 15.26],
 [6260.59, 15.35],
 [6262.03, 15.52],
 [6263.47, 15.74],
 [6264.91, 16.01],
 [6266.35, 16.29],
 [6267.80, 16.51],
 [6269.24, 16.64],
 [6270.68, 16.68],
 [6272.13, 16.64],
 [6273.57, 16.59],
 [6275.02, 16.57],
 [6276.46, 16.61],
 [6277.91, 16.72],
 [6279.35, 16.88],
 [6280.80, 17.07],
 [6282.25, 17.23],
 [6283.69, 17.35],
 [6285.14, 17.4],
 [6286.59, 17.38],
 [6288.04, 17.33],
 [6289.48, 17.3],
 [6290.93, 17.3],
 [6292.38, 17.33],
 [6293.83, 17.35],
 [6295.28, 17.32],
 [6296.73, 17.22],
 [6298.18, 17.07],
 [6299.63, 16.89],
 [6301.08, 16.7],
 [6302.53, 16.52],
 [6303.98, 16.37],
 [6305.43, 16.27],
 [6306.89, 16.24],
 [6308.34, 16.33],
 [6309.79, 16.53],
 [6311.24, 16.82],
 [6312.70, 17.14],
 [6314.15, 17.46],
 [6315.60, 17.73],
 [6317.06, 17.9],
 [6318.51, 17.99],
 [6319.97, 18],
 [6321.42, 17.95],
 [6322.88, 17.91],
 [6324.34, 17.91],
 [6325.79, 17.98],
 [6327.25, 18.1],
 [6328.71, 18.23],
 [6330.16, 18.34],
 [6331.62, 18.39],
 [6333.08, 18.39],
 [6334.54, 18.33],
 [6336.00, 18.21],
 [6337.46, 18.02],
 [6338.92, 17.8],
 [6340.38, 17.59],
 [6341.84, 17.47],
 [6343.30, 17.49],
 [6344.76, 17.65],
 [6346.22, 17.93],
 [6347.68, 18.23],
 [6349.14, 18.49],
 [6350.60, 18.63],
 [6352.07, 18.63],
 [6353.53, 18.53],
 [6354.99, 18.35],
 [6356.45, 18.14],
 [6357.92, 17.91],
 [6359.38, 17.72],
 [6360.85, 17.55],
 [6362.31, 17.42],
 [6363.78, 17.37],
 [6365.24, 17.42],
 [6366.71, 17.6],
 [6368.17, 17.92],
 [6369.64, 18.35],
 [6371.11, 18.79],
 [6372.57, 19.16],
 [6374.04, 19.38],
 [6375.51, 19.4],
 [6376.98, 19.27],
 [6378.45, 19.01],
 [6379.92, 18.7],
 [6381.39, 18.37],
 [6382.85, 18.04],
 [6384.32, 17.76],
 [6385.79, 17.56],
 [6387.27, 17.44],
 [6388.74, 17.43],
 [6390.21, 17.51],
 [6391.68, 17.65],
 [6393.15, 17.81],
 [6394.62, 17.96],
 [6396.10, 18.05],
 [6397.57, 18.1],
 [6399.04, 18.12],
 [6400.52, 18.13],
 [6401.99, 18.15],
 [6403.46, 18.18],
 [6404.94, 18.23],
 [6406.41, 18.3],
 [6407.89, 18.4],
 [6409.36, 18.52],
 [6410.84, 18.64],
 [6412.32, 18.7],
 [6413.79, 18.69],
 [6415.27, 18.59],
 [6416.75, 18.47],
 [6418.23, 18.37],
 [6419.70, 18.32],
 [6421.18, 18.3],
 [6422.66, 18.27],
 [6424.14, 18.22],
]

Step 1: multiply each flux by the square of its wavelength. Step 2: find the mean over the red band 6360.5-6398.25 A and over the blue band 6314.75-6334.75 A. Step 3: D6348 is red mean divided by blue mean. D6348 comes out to 1.0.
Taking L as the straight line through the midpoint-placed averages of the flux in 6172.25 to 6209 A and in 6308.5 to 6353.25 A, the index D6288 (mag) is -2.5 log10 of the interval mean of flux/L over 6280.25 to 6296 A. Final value 0.036 mag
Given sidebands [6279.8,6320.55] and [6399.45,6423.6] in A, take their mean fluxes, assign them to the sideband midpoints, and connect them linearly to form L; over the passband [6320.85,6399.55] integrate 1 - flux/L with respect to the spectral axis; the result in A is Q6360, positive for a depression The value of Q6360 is -1.3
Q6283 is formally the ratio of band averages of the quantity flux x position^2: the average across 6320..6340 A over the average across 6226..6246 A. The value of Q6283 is 1.1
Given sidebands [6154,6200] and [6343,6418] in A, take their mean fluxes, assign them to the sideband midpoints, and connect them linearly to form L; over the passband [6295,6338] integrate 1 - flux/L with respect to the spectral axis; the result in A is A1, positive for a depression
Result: 1.3 A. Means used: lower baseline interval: 17.7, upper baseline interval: 18.2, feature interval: 17.5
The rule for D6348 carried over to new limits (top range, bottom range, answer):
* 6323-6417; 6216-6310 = 1.14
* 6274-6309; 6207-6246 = 1.06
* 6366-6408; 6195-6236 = 1.15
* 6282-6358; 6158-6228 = 1.06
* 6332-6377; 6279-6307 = 1.09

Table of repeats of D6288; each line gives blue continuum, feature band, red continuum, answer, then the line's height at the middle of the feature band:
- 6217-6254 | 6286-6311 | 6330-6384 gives 0.024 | 17.3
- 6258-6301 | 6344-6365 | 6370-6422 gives -0.017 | 17.8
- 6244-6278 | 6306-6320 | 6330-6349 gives 0.011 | 17.3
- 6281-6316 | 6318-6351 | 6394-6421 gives -0.036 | 17.5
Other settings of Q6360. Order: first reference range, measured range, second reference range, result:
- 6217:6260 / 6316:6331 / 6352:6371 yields -0.6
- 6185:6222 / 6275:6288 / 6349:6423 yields 0.4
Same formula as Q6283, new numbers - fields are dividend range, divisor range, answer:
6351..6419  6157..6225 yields 1.12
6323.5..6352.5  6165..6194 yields 1.06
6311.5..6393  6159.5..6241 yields 1.11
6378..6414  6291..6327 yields 1.08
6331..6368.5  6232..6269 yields 1.16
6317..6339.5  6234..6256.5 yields 1.16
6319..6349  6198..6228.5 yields 1.12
